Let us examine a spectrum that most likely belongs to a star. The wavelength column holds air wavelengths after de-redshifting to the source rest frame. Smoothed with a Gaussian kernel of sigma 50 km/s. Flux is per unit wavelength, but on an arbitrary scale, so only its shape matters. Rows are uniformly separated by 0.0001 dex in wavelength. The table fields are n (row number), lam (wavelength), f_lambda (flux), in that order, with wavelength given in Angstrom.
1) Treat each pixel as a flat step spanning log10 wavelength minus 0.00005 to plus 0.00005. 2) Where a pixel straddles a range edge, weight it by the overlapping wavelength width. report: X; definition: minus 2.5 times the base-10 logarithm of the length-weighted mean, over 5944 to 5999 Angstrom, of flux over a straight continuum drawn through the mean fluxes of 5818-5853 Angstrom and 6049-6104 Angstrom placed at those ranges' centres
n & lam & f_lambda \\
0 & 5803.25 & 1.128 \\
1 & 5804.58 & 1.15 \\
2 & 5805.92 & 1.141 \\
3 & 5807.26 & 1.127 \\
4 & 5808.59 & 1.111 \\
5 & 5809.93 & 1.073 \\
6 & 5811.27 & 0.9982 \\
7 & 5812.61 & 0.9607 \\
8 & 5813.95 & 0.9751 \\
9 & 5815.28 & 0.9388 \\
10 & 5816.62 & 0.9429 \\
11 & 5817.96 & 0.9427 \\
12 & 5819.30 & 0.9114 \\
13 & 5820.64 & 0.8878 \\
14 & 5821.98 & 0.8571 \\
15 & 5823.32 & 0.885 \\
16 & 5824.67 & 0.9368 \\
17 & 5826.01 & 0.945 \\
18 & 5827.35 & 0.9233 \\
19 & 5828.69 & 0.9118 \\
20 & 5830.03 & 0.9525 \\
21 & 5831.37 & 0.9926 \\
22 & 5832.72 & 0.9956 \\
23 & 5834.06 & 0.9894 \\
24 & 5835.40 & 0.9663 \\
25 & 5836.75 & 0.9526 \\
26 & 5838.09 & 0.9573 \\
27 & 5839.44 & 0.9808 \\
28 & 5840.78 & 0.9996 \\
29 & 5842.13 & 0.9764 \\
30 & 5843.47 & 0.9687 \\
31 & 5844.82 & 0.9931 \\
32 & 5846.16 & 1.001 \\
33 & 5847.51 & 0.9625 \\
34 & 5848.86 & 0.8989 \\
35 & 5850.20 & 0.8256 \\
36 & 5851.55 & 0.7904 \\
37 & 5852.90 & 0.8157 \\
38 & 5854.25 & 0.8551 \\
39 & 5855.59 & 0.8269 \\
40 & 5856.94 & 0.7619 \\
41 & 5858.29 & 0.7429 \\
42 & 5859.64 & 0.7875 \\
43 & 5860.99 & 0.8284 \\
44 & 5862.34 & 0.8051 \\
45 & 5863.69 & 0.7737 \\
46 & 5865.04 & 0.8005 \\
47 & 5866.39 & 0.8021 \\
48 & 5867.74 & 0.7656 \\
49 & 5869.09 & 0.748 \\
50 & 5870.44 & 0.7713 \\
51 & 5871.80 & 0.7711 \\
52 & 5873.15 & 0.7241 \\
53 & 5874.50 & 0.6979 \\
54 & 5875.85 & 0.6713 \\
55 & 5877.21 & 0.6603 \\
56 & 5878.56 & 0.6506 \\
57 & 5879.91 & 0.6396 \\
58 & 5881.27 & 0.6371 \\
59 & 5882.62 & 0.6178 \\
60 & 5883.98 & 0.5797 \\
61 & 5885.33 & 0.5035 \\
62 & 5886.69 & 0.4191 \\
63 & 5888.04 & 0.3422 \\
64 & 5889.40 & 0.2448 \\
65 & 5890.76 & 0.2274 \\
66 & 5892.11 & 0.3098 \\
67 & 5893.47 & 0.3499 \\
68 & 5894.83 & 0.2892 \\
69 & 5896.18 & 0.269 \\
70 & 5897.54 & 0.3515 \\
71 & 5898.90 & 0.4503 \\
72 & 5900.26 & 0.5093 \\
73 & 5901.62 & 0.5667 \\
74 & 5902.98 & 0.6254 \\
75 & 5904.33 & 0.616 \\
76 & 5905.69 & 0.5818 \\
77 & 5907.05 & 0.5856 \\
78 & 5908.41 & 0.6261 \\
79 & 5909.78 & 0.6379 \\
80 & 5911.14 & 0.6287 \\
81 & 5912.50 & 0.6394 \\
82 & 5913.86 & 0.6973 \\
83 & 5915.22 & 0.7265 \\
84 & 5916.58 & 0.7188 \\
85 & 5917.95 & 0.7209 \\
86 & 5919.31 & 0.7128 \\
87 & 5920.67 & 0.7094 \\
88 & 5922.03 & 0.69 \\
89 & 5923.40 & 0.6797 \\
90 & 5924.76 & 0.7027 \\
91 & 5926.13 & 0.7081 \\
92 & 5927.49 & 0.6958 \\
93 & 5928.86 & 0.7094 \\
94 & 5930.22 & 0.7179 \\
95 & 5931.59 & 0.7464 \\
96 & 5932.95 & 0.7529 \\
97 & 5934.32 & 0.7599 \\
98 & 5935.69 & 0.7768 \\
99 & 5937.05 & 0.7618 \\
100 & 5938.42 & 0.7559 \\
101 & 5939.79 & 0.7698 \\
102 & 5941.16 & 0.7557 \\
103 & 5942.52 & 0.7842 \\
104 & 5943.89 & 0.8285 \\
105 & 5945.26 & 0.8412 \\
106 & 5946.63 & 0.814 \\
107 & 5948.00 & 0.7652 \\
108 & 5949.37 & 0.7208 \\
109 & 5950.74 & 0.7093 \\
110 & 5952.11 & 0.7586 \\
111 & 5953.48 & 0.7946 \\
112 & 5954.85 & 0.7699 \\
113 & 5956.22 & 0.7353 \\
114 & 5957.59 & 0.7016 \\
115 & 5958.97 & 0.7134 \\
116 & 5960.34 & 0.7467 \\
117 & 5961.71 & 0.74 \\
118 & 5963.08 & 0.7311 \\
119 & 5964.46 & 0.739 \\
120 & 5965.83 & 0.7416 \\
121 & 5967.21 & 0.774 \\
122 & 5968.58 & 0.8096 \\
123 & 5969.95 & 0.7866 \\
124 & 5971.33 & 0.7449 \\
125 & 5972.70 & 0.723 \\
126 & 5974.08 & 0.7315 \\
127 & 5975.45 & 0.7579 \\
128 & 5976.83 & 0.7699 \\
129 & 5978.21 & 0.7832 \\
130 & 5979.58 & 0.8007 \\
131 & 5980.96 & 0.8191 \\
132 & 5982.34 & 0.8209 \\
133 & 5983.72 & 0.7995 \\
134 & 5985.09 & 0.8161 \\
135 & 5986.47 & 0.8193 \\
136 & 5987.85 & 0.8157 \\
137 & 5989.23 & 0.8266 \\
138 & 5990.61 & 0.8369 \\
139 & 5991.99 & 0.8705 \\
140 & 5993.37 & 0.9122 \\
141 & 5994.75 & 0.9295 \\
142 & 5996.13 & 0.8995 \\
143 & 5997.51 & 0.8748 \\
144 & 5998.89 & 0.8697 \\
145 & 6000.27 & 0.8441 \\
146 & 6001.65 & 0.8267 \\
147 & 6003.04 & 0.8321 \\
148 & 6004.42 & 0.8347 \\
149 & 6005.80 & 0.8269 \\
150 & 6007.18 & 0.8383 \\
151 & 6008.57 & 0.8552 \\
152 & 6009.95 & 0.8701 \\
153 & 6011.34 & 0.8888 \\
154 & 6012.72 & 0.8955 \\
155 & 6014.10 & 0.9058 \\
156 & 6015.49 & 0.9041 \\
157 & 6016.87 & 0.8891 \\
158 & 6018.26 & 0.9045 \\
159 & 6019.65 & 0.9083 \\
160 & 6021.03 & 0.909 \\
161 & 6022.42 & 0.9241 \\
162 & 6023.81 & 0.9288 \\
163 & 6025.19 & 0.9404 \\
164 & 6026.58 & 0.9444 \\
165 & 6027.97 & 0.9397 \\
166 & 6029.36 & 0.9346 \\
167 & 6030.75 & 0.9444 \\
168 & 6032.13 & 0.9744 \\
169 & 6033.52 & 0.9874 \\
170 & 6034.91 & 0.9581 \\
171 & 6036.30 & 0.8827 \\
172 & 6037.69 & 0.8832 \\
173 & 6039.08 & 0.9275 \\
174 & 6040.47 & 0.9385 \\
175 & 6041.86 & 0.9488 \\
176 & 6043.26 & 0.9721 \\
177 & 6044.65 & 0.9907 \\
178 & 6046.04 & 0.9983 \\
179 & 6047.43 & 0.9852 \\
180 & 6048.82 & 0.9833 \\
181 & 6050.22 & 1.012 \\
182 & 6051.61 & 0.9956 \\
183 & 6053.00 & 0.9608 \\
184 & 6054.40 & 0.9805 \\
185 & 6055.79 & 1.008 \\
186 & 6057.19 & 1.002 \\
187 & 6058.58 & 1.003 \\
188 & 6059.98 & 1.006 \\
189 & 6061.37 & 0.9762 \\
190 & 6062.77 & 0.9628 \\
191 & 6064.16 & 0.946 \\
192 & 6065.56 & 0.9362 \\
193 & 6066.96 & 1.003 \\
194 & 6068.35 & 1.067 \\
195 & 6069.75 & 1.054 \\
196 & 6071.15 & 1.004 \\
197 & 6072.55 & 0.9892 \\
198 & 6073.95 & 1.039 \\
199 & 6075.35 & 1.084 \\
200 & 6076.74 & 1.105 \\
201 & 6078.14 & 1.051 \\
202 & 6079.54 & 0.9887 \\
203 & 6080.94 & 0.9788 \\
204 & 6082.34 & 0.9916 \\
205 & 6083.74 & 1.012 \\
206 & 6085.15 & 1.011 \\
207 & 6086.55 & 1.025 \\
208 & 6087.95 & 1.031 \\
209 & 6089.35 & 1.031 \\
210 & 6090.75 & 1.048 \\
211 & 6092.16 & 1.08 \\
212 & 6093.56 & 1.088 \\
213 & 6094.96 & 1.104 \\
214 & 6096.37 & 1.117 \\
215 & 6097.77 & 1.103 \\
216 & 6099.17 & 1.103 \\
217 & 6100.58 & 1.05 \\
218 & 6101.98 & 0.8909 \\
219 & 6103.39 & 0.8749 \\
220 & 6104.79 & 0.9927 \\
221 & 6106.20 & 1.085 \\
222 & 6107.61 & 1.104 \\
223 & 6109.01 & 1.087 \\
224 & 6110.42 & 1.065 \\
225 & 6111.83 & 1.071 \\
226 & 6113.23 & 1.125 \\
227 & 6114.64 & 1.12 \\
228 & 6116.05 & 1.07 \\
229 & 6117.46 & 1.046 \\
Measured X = 0.24 mag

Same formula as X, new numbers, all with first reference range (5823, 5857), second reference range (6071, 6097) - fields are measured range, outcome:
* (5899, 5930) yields 0.42 mag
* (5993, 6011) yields 0.16 mag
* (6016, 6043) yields 0.10 mag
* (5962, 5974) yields 0.29 mag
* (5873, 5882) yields 0.38 mag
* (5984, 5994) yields 0.19 mag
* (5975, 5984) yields 0.24 mag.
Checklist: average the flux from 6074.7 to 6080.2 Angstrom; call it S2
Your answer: 1.06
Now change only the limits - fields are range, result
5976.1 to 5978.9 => 0.776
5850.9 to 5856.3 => 0.822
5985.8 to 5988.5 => 0.817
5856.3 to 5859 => 0.752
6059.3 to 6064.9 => 0.973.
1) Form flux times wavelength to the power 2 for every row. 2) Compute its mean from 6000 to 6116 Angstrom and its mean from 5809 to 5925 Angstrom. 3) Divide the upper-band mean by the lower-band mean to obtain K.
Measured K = 1.4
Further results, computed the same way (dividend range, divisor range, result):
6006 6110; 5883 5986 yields 1.53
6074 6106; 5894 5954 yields 1.62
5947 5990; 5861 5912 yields 1.37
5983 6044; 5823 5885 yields 1.13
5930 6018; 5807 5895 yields 1.04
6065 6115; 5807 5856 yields 1.20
